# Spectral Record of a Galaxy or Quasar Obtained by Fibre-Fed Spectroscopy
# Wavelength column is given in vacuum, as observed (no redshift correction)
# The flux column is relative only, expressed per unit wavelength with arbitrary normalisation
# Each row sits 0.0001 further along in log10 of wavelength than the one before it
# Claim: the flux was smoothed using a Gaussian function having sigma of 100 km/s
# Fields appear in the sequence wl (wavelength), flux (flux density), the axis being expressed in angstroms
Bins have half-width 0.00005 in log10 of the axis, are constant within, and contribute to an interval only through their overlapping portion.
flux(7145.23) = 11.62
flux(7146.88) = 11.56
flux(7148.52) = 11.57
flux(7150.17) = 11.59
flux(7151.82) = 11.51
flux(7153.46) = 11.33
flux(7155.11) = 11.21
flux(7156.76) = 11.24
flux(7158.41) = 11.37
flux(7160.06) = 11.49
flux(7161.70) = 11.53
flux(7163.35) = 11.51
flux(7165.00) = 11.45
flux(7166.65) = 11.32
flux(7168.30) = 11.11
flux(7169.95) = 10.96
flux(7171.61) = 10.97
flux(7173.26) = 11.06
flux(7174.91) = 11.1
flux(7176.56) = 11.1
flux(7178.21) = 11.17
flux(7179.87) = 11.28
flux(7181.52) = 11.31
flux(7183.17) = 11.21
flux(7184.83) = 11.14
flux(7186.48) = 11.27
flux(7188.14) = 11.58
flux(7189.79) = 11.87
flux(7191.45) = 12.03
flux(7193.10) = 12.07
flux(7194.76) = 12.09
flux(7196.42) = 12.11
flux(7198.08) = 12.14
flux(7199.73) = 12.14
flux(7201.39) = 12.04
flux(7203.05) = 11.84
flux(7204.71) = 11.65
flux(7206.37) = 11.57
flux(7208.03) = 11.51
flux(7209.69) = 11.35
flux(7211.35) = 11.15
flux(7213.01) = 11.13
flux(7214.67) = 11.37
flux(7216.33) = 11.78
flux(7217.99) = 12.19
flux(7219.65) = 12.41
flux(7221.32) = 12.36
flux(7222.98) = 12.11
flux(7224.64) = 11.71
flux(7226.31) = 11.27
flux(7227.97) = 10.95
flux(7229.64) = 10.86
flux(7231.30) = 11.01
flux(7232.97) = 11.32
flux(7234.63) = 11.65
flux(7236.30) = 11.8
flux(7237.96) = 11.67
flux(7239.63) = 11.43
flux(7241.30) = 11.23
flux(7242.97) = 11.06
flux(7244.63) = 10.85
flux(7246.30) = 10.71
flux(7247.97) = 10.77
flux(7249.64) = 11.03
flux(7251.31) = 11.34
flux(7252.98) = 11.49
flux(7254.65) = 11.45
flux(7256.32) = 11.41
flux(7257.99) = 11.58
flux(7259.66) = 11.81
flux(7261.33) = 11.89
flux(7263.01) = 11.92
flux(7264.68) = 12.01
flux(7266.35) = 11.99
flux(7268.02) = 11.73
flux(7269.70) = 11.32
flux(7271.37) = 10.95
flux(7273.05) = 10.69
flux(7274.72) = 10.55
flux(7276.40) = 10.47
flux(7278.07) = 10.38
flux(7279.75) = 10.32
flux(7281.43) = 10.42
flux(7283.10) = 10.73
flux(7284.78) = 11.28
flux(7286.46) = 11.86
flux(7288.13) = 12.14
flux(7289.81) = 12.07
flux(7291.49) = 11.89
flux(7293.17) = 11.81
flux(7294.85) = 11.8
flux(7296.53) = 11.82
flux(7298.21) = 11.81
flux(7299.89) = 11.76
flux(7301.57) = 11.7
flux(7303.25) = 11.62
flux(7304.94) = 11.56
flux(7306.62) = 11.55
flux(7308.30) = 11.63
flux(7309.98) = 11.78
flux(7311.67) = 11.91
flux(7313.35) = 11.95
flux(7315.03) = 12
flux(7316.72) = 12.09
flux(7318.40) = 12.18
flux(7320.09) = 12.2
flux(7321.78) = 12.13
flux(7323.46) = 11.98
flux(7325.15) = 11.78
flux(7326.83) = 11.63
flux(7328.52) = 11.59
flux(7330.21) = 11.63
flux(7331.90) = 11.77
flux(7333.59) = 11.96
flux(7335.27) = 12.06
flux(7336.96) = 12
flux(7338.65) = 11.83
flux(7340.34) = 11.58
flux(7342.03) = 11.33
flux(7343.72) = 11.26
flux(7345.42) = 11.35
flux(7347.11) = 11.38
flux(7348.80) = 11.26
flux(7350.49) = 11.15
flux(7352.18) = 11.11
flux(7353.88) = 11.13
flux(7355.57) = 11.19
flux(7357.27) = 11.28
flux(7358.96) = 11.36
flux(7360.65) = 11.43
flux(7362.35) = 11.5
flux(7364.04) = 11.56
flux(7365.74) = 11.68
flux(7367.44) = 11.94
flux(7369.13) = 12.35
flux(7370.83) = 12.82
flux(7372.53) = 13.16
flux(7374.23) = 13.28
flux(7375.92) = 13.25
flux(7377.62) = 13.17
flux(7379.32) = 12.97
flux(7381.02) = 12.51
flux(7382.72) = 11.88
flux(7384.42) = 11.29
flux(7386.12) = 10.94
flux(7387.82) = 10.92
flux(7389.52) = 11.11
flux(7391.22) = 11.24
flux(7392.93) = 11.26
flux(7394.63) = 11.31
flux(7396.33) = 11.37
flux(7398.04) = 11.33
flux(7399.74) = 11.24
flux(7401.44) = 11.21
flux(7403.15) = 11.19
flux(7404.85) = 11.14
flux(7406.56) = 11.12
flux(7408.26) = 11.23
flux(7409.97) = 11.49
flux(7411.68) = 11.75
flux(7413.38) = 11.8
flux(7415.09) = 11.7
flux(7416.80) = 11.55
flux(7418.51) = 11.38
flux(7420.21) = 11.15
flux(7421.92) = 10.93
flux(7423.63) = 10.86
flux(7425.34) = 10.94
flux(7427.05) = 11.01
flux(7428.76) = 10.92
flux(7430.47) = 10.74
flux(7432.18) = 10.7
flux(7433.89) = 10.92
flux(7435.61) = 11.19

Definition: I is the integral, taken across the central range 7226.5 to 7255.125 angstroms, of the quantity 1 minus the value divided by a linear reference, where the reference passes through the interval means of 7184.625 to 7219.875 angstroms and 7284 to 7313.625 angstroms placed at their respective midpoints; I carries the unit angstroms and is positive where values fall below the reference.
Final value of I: 1.3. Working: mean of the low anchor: 11.7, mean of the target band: 11.2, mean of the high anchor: 11.8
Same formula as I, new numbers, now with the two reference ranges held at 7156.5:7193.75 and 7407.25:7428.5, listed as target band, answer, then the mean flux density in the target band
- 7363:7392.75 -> -2.1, 12.1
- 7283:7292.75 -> -0.4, 11.7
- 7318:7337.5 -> -1.0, 11.9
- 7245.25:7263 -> 0.0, 11.4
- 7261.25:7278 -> 0.1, 11.3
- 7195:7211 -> -0.6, 11.8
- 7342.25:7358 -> 0.1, 11.2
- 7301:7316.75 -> -0.6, 11.8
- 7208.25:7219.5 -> -0.2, 11.6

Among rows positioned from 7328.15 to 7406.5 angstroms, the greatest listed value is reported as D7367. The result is 13.28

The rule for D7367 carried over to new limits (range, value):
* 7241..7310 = 12.14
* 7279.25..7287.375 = 11.86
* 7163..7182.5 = 11.51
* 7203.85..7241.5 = 12.41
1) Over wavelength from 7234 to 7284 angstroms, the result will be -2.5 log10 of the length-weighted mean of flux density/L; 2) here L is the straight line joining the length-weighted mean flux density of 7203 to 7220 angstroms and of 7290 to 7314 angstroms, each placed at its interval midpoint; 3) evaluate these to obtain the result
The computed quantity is 0.04 mag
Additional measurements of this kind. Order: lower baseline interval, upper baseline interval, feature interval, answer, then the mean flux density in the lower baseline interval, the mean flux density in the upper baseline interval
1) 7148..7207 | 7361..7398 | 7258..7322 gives 0.02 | 11.5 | 12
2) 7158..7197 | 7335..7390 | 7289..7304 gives -0.01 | 11.4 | 11.8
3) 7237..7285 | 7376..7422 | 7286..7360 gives -0.03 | 11.2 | 11.5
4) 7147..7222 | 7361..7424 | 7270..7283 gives 0.10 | 11.5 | 11.7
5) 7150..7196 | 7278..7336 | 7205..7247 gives 0.00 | 11.4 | 11.7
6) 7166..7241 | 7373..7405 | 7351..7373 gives 0.00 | 11.5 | 11.7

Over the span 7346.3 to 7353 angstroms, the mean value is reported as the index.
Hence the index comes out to 11.2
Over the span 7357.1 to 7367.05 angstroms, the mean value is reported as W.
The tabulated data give 11.5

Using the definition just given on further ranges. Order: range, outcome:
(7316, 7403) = 11.7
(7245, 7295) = 11.3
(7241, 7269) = 11.4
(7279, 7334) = 11.7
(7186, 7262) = 11.6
